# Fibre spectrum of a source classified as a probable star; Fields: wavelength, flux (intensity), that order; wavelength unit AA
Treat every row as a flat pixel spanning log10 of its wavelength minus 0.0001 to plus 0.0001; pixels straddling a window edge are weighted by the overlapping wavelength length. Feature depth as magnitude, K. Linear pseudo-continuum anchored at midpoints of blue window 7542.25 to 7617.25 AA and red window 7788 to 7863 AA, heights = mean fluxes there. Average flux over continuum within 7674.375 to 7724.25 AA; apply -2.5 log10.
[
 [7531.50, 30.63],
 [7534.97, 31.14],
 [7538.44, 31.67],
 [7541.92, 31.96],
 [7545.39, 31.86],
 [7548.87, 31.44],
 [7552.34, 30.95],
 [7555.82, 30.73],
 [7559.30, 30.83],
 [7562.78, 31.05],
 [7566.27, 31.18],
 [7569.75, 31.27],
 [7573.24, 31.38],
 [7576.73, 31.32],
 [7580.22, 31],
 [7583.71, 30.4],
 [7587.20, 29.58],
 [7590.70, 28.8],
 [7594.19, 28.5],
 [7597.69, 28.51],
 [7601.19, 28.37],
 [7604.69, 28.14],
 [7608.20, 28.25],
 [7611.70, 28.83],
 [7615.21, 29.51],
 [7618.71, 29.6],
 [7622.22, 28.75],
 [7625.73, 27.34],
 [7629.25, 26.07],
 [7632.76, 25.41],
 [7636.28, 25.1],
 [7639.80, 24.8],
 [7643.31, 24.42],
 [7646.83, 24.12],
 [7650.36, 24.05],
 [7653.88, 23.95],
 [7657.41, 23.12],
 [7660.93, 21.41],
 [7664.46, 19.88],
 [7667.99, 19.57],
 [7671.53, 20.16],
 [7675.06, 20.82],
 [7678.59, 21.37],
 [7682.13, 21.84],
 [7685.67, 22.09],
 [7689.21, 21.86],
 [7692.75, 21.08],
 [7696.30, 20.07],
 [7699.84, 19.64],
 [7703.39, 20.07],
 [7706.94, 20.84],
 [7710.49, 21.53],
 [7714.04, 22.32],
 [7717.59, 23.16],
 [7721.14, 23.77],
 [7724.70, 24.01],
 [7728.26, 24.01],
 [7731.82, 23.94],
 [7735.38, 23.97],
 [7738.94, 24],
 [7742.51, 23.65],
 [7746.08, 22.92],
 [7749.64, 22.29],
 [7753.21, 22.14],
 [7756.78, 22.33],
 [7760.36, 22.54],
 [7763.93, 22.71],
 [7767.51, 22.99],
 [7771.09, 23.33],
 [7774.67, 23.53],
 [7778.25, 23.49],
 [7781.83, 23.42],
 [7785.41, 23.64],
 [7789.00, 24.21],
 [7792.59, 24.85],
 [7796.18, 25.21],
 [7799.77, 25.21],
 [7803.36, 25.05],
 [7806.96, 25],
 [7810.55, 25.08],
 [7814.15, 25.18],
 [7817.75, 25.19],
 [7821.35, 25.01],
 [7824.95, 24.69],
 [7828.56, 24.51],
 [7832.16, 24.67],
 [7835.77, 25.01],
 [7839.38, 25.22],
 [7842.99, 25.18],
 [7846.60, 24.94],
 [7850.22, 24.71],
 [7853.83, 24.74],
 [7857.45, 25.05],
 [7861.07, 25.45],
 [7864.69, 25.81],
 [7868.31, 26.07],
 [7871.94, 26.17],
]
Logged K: 0.27 mag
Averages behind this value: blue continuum 30.1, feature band 21.5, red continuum 25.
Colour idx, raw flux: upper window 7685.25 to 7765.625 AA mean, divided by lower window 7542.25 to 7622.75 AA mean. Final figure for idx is 0.74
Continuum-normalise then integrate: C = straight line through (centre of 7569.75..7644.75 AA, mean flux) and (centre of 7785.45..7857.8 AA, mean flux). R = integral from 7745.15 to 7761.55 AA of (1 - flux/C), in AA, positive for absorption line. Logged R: 2.3 AA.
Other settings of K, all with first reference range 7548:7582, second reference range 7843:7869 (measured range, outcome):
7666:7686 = 0.351 mag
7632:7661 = 0.216 mag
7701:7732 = 0.238 mag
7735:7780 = 0.181 mag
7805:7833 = 0.044 mag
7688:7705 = 0.356 mag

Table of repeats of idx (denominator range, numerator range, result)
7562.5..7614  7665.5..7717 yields 0.71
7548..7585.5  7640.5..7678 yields 0.72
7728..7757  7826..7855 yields 1.07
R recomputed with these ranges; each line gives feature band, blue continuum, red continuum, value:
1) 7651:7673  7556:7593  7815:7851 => 5.5 AA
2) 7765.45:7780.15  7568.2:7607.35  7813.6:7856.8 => 1.6 AA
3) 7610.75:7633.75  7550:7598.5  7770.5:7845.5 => 1.0 AA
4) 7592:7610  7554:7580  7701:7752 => 0.6 AA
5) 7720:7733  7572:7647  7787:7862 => 1.2 AA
